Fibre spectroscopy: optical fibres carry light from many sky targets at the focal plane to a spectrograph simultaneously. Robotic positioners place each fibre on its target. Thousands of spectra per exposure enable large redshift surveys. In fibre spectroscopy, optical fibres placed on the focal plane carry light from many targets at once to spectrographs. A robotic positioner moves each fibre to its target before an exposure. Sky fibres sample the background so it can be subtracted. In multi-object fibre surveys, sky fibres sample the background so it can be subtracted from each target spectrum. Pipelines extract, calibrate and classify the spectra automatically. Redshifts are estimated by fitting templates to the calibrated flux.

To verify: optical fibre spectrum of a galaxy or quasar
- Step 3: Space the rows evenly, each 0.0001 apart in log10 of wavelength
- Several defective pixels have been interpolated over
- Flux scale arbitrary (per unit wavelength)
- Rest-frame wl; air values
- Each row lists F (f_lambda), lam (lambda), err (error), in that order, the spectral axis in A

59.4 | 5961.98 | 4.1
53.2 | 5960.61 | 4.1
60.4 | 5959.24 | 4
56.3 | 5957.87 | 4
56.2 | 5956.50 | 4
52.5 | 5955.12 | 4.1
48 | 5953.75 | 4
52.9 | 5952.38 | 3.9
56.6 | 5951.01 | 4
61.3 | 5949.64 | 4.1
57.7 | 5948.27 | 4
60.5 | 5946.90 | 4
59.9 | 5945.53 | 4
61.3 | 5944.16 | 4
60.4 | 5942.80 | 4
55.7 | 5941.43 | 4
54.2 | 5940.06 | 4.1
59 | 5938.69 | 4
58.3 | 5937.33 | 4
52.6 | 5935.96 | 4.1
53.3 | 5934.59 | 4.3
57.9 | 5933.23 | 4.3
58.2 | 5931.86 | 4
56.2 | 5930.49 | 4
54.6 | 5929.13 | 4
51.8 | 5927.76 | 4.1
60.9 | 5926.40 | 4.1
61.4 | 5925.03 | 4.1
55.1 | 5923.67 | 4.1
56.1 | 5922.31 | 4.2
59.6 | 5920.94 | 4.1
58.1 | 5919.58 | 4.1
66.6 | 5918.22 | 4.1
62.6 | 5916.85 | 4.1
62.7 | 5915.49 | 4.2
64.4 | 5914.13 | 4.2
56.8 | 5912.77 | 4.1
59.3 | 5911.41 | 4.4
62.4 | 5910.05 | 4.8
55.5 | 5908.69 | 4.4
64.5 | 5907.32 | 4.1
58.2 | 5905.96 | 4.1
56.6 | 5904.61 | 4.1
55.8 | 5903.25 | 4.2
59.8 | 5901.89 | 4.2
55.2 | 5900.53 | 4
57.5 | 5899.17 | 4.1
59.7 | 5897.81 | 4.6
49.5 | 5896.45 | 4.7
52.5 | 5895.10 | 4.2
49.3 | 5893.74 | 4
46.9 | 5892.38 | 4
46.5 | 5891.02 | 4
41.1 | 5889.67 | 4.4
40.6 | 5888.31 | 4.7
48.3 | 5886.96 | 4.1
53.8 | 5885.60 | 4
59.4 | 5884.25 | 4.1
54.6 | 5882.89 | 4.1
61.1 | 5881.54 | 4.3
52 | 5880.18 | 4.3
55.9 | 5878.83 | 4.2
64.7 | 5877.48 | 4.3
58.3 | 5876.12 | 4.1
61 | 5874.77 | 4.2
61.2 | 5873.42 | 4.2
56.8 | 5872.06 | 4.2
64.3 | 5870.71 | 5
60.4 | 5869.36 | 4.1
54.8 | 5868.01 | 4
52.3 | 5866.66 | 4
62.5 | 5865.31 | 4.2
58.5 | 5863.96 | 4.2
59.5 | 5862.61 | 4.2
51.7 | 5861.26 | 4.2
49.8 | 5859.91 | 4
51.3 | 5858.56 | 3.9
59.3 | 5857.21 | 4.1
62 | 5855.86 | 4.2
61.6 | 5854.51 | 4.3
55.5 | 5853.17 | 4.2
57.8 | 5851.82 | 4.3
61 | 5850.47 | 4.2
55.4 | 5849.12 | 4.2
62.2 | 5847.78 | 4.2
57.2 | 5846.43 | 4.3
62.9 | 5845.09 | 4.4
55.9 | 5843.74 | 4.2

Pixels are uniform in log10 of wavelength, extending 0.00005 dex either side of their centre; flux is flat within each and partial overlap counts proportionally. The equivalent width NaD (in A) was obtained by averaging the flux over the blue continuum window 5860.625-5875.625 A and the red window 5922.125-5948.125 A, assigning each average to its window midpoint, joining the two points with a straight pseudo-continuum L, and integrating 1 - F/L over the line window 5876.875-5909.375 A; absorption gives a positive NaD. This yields 2.2 A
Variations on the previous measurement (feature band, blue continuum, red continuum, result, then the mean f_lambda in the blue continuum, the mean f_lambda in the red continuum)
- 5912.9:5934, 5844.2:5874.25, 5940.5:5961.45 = -0.6 A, 58.1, 56.9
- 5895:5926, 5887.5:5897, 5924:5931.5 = -4.2 A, 46.6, 56.9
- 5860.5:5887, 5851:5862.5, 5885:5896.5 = -3.0 A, 56.3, 47.5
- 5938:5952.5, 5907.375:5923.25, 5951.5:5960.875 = -0.6 A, 60.4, 54.3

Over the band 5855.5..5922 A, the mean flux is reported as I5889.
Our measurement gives 56.6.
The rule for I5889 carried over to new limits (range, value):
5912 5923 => 60.9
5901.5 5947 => 58.5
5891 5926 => 57.6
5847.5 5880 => 58.1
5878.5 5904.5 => 52.6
